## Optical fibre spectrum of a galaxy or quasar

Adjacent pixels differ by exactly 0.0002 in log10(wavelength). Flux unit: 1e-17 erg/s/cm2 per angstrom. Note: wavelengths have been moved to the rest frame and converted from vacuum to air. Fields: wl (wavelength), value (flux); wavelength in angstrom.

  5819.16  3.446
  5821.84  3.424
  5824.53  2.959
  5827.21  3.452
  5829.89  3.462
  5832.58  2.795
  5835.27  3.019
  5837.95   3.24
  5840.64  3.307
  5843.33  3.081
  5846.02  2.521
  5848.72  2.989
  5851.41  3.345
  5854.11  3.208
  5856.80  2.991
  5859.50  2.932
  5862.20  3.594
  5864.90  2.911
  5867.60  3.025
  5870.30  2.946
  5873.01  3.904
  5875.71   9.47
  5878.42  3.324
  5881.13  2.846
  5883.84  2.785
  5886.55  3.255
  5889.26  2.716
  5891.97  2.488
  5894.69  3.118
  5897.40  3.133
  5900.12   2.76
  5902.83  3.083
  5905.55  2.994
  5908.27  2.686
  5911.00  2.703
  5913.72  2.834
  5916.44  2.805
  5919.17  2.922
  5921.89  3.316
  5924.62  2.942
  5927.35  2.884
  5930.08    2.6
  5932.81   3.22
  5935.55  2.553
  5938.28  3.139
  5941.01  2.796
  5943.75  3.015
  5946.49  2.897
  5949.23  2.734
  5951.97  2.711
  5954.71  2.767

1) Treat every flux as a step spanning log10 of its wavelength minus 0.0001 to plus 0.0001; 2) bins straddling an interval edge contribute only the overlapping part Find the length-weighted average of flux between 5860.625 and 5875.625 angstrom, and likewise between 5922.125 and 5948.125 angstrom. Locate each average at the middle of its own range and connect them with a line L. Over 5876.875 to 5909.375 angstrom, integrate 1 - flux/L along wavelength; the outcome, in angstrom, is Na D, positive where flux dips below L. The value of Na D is 4.6 angstrom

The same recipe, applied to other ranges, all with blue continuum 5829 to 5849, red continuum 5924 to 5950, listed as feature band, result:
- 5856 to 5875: -2.6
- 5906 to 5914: 0.5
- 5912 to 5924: -0.2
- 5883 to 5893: 0.5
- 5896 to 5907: -0.2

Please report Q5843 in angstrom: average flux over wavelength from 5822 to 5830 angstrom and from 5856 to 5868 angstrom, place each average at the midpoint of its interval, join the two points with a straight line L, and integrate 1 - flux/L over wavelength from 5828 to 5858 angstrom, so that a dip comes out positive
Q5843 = 1.0 angstrom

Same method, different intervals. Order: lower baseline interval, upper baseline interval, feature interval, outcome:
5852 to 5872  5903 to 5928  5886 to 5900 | 0.4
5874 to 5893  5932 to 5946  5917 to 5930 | 0.9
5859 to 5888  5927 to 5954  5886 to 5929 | 4.9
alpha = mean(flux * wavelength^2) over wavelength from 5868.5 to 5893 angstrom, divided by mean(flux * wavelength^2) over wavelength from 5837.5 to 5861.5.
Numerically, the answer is 1.2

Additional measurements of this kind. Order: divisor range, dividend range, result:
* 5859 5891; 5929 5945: 0.81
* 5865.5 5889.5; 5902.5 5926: 0.77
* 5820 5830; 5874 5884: 1.47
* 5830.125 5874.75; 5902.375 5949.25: 0.93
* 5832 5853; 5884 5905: 0.98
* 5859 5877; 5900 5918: 0.69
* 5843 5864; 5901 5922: 0.96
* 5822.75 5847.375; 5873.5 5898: 1.22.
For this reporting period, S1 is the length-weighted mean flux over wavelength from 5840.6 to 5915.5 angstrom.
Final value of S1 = 3.24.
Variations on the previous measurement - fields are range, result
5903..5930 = 2.89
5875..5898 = 3.54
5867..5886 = 4.05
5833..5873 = 3.1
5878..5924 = 2.92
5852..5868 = 3.13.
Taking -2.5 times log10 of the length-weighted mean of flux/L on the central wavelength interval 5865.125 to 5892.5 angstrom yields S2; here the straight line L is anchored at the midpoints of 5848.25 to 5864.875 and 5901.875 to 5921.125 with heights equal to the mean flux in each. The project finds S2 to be -0.204 mag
